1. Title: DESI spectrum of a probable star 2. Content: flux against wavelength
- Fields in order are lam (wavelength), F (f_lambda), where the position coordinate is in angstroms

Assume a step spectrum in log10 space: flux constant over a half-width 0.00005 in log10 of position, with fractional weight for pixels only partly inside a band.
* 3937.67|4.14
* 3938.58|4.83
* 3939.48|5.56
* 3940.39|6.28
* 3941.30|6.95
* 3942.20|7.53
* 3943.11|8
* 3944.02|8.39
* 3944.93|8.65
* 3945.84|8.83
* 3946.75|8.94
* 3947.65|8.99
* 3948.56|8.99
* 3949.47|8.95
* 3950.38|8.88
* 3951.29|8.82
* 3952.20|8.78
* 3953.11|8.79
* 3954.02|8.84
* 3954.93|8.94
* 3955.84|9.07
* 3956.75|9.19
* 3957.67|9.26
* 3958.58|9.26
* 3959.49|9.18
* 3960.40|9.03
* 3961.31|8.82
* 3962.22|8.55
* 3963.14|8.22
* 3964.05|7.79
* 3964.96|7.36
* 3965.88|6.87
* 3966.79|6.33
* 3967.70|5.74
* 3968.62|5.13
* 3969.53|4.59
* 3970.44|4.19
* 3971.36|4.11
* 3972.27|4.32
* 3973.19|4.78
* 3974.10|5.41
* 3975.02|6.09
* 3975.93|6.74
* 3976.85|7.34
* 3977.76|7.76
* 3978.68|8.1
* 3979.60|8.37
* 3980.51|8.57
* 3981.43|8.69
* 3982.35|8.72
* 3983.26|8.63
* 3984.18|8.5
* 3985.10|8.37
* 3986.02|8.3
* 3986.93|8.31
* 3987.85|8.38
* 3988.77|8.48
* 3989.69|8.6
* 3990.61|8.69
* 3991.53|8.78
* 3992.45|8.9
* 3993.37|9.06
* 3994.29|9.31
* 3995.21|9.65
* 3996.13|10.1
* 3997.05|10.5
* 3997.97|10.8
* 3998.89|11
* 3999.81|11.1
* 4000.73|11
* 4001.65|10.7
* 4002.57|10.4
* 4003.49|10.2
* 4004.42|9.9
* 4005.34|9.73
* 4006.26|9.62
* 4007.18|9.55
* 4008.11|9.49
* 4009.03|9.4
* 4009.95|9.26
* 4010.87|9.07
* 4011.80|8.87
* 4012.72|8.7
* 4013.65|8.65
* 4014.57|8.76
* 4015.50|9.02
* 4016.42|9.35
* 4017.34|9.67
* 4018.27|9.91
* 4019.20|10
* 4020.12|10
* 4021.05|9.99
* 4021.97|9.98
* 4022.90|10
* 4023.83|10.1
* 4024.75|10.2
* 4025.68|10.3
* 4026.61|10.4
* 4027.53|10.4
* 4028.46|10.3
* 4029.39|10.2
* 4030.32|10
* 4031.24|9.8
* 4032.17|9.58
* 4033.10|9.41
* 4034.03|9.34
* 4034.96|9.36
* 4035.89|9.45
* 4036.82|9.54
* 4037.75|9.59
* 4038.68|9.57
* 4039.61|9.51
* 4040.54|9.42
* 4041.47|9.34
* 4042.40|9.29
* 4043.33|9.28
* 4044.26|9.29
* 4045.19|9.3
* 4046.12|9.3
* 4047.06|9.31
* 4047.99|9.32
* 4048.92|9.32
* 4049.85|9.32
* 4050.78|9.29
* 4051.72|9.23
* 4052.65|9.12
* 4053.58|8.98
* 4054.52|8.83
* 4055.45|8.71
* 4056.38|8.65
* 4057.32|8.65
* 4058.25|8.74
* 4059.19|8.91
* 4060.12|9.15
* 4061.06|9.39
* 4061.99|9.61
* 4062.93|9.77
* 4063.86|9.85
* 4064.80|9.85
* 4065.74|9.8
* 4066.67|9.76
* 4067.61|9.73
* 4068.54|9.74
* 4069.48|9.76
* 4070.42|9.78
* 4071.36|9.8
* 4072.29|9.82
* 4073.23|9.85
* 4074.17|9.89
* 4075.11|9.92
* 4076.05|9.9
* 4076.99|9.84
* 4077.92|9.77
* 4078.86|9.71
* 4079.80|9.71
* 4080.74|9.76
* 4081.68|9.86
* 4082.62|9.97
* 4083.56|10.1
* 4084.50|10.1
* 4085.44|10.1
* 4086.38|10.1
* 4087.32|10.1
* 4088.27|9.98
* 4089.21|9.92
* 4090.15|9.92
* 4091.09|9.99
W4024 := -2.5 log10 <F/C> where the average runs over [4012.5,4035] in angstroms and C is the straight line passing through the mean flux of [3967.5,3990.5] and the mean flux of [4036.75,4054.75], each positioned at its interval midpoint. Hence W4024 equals -0.14 mag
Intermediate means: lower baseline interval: 7.09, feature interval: 9.75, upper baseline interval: 9.31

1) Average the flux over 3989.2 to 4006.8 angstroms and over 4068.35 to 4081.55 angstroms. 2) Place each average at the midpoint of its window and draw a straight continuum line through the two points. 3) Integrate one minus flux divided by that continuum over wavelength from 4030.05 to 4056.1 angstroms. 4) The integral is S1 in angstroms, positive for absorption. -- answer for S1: 1.3 angstroms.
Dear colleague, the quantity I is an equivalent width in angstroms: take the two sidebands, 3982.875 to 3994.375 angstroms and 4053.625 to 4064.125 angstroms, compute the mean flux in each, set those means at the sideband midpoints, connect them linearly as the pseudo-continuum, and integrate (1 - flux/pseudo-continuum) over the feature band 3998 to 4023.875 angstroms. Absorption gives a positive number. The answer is -2.99 angstroms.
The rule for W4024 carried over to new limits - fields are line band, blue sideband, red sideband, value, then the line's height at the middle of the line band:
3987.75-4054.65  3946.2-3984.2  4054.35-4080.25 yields -0.11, 8.71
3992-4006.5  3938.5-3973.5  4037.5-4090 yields -0.20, 8.4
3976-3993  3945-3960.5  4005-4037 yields 0.11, 9.29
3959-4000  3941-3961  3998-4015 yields 0.18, 9.28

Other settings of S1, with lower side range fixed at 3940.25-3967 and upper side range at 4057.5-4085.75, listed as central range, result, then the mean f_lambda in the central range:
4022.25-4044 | -1.0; 9.75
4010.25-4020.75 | -0.2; 9.28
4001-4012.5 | -0.8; 9.69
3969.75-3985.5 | 3.2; 6.94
